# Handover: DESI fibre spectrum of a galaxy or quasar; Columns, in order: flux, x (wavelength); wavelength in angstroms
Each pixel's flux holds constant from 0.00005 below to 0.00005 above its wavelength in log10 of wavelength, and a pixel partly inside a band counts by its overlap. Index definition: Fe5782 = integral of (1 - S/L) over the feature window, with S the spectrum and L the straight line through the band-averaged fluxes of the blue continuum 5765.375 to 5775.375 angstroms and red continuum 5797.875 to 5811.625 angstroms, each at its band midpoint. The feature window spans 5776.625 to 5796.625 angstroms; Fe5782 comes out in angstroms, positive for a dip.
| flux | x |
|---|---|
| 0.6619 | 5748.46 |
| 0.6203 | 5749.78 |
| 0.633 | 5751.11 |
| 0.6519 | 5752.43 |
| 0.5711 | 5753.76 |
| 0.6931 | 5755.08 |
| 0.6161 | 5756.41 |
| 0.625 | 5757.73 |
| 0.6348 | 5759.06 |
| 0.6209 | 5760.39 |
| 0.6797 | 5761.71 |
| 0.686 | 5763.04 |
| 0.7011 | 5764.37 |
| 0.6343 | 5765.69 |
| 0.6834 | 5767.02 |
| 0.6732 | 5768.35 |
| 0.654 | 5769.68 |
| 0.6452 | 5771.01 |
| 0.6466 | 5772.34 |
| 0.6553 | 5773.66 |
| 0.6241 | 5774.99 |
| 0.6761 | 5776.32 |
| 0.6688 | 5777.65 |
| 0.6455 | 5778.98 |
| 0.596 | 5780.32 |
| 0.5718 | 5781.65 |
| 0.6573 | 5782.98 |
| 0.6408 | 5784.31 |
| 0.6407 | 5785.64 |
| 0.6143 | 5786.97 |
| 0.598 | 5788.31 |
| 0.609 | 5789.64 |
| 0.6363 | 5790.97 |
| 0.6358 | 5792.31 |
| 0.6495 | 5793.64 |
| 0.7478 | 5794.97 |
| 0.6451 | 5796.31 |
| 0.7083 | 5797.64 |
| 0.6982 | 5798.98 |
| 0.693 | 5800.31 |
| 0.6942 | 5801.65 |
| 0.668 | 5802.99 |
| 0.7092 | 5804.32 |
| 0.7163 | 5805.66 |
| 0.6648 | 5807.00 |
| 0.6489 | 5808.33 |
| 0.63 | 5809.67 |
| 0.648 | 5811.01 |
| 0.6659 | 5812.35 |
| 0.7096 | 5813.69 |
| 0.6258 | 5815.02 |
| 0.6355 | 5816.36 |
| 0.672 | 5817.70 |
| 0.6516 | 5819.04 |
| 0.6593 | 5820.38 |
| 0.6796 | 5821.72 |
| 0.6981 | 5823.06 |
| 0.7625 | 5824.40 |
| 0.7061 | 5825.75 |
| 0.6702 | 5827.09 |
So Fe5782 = 0.8 angstroms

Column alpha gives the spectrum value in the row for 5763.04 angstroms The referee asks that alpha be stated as 0.686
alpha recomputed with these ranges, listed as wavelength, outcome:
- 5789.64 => 0.609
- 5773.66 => 0.6553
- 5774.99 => 0.6241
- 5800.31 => 0.693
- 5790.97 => 0.6363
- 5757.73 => 0.625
